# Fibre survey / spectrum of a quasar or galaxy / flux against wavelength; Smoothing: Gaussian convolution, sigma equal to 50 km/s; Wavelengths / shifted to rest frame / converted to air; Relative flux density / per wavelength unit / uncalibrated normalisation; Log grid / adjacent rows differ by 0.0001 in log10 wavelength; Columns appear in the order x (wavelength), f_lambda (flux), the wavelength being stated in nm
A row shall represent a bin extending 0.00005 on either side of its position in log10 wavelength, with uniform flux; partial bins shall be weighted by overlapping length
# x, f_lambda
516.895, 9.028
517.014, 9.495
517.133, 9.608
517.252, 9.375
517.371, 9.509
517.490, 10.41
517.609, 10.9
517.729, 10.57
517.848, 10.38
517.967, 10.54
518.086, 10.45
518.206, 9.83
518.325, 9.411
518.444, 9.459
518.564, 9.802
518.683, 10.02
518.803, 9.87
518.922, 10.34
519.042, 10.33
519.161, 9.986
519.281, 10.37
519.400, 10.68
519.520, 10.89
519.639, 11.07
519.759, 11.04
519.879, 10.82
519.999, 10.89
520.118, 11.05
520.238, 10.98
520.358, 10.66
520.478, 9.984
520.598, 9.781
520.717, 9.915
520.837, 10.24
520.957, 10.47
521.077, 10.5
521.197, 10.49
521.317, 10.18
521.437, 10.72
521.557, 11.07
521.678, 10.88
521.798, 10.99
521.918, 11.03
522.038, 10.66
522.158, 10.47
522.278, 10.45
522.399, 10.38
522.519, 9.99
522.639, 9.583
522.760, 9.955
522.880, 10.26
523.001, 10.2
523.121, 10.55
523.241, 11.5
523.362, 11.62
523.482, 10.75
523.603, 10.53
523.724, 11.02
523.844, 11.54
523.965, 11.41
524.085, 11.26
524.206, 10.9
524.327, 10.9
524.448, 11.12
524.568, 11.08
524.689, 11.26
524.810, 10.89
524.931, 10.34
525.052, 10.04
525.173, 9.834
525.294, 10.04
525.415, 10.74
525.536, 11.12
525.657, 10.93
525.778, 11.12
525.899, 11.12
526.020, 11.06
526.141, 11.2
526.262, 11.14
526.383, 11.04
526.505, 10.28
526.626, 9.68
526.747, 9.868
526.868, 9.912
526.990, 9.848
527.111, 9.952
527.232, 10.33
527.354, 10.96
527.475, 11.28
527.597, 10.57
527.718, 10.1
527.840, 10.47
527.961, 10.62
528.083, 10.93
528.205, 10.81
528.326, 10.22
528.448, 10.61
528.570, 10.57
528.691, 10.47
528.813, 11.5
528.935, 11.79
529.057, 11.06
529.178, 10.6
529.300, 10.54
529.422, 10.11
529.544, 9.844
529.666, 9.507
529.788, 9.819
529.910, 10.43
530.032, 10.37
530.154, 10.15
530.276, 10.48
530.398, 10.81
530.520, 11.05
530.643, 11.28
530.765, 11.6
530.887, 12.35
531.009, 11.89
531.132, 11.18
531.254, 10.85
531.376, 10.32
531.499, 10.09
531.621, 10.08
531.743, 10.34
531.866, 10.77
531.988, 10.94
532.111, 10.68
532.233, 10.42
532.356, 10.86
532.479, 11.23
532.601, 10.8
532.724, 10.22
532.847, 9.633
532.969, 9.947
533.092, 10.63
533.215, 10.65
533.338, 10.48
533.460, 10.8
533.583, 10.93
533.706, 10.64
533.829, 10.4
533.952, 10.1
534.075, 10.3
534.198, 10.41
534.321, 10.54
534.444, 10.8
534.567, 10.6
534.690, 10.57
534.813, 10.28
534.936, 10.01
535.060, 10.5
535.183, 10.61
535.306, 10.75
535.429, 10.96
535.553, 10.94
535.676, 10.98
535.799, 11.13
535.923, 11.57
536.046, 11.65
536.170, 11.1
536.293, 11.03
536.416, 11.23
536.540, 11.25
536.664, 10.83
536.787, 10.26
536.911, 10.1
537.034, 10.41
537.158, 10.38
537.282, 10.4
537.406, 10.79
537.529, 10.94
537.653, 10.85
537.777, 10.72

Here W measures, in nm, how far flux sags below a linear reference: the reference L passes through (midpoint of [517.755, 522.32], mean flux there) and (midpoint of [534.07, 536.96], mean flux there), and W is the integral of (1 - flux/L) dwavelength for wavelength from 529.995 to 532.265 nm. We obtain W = -0.03 nm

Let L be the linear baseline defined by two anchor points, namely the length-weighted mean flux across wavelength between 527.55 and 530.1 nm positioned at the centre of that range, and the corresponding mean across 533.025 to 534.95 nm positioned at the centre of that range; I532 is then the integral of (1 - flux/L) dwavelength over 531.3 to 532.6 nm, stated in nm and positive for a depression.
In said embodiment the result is -0.01 nm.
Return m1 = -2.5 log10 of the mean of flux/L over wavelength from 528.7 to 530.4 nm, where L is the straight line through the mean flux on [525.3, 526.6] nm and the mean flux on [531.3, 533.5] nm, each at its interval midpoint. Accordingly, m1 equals 0.02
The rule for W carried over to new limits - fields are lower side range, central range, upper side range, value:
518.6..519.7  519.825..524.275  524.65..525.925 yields -0.05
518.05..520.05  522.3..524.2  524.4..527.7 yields -0.04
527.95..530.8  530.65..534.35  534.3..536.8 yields 0.02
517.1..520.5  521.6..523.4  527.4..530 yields -0.02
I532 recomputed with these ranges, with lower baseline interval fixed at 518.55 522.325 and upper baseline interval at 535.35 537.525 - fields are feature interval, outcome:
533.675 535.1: 0.05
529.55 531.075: 0.00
